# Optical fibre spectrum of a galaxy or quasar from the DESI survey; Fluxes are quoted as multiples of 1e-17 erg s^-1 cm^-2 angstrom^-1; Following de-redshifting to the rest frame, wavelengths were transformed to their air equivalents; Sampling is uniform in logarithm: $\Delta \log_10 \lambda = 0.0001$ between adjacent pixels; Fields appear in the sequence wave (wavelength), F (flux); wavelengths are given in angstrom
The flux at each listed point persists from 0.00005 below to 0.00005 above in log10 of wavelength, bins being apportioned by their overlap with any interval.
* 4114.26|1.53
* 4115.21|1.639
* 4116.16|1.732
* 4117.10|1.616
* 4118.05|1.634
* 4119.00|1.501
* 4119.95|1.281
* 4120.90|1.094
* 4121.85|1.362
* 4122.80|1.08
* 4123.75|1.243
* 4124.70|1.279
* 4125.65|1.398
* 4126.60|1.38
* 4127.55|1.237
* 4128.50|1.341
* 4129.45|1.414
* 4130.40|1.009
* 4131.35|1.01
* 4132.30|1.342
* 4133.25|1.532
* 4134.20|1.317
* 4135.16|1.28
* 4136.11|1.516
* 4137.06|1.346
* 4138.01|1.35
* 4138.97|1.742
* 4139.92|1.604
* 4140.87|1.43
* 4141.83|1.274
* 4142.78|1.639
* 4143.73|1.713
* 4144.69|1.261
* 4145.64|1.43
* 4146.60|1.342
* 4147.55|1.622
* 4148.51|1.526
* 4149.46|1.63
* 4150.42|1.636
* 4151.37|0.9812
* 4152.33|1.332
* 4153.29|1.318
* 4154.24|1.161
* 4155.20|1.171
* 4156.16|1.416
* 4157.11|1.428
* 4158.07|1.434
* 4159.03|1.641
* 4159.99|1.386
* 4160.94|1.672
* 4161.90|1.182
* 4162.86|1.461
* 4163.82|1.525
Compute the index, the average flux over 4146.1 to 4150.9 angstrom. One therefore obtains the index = 1.55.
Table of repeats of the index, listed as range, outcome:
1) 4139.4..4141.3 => 1.53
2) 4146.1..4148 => 1.48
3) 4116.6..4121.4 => 1.43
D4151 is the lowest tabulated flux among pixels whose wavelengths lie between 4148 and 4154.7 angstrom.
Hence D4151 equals 0.9812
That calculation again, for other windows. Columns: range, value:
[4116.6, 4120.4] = 1.281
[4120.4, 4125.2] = 1.08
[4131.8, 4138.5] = 1.28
